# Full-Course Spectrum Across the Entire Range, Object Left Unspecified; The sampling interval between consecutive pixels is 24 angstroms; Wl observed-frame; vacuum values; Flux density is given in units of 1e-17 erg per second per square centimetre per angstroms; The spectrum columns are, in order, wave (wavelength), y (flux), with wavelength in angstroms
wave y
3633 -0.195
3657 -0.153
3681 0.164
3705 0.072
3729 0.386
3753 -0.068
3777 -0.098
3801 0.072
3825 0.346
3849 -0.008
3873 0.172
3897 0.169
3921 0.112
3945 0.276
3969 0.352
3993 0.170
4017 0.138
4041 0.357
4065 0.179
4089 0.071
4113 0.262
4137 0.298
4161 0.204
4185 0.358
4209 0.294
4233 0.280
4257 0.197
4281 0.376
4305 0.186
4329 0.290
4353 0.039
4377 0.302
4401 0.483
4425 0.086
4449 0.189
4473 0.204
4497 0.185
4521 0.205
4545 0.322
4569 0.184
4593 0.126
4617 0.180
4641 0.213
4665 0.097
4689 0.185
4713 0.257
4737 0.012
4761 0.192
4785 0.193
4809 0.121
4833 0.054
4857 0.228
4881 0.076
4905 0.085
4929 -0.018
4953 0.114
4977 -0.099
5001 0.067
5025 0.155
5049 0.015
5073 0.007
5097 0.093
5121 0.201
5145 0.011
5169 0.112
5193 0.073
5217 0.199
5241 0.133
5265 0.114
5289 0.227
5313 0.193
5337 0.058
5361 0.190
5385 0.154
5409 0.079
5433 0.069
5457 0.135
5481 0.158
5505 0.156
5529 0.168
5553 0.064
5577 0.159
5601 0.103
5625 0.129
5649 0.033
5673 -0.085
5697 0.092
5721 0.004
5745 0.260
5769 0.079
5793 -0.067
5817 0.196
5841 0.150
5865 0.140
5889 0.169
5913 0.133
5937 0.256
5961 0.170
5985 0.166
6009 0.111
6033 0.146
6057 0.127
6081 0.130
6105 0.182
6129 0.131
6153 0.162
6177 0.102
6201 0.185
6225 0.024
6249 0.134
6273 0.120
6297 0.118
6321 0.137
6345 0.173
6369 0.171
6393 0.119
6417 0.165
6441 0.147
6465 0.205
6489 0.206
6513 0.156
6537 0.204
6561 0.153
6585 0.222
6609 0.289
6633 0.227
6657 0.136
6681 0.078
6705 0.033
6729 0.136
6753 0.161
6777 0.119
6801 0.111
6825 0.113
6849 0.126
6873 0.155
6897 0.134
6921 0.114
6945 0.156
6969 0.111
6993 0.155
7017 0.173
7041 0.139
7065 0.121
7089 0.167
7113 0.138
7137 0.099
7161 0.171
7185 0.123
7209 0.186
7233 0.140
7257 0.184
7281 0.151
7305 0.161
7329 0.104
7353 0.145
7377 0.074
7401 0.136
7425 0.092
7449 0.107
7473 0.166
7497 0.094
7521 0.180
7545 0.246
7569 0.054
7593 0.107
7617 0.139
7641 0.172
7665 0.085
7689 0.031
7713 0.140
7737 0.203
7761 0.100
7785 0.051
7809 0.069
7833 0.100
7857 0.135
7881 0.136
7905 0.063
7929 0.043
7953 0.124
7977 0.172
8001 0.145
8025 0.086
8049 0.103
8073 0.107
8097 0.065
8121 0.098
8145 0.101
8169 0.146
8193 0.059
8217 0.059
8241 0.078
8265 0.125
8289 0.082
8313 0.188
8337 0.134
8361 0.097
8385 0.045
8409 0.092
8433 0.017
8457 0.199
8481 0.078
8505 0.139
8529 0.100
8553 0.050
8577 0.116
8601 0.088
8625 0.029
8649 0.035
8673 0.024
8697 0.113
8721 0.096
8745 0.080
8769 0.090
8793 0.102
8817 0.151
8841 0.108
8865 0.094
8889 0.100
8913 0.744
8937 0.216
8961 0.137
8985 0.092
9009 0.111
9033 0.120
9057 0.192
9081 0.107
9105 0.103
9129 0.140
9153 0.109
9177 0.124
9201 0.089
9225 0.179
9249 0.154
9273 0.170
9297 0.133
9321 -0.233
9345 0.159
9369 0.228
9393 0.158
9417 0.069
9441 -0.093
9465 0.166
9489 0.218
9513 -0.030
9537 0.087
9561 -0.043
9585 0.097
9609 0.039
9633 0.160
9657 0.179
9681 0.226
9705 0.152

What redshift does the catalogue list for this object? 1.392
